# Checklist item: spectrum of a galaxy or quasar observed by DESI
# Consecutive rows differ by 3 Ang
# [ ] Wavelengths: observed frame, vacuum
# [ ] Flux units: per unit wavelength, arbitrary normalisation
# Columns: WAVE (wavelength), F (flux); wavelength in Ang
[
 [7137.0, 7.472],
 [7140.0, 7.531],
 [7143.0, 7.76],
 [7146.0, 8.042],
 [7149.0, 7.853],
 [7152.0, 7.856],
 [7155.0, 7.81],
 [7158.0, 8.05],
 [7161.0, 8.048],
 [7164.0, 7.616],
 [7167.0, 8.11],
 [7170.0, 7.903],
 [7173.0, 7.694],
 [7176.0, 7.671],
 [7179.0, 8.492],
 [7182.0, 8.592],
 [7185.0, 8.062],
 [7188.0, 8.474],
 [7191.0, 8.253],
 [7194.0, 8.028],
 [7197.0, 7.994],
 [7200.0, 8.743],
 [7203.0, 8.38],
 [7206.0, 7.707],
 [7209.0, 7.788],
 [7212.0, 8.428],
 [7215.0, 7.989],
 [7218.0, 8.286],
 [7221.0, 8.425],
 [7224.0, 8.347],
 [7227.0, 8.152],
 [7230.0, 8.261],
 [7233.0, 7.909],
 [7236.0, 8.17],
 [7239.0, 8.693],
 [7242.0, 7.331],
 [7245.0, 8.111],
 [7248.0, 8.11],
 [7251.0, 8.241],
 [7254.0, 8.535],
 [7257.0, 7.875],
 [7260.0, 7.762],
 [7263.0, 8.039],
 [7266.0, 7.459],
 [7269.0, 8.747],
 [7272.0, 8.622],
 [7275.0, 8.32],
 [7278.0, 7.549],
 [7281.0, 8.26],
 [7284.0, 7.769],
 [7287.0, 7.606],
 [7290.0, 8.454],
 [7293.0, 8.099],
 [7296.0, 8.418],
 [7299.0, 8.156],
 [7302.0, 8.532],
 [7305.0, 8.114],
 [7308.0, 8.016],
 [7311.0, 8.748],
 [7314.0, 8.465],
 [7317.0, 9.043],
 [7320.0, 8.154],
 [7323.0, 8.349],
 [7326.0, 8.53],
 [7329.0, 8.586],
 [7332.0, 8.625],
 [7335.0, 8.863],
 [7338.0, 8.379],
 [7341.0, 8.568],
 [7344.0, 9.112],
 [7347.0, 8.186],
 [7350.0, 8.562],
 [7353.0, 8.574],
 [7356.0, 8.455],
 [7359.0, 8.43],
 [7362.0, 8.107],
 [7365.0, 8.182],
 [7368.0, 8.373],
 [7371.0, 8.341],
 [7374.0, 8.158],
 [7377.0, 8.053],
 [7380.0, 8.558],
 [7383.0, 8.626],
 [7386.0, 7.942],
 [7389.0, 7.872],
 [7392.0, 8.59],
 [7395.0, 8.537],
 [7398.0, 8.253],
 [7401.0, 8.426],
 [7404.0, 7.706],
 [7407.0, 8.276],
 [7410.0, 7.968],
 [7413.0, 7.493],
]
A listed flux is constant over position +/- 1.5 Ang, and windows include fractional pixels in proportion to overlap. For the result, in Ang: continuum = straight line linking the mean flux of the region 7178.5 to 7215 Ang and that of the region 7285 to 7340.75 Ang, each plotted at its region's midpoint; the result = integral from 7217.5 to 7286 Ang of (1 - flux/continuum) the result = 1.51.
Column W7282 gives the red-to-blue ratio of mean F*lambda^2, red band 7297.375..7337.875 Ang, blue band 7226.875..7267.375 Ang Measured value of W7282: 1.07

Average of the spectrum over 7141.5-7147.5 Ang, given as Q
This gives 7.9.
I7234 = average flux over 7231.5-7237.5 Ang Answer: 8.04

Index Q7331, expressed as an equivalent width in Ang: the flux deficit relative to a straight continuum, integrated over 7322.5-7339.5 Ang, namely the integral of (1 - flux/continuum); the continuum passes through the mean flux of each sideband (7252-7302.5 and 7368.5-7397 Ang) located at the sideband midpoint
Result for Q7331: -0.7 Ang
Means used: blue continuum 8.12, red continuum 8.3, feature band 8.57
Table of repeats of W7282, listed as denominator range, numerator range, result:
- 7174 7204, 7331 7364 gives 1.08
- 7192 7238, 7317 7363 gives 1.08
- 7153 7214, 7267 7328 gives 1.06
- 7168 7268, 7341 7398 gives 1.07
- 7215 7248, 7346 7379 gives 1.06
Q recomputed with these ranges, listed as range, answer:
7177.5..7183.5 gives 8.54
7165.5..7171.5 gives 8.01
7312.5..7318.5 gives 8.75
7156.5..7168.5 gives 7.96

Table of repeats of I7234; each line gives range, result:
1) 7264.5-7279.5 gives 8.14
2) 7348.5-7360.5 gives 8.51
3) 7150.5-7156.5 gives 7.83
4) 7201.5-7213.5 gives 8.08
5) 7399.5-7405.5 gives 8.07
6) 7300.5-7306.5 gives 8.32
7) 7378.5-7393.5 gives 8.32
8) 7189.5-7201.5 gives 8.25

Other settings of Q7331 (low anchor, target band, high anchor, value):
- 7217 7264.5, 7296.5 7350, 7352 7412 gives -1.86 Ang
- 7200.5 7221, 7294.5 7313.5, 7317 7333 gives 0.22 Ang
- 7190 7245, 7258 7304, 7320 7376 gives 1.03 Ang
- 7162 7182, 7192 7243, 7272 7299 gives -0.92 Ang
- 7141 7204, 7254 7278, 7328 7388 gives 0.40 Ang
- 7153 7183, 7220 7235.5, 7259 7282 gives -0.30 Ang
